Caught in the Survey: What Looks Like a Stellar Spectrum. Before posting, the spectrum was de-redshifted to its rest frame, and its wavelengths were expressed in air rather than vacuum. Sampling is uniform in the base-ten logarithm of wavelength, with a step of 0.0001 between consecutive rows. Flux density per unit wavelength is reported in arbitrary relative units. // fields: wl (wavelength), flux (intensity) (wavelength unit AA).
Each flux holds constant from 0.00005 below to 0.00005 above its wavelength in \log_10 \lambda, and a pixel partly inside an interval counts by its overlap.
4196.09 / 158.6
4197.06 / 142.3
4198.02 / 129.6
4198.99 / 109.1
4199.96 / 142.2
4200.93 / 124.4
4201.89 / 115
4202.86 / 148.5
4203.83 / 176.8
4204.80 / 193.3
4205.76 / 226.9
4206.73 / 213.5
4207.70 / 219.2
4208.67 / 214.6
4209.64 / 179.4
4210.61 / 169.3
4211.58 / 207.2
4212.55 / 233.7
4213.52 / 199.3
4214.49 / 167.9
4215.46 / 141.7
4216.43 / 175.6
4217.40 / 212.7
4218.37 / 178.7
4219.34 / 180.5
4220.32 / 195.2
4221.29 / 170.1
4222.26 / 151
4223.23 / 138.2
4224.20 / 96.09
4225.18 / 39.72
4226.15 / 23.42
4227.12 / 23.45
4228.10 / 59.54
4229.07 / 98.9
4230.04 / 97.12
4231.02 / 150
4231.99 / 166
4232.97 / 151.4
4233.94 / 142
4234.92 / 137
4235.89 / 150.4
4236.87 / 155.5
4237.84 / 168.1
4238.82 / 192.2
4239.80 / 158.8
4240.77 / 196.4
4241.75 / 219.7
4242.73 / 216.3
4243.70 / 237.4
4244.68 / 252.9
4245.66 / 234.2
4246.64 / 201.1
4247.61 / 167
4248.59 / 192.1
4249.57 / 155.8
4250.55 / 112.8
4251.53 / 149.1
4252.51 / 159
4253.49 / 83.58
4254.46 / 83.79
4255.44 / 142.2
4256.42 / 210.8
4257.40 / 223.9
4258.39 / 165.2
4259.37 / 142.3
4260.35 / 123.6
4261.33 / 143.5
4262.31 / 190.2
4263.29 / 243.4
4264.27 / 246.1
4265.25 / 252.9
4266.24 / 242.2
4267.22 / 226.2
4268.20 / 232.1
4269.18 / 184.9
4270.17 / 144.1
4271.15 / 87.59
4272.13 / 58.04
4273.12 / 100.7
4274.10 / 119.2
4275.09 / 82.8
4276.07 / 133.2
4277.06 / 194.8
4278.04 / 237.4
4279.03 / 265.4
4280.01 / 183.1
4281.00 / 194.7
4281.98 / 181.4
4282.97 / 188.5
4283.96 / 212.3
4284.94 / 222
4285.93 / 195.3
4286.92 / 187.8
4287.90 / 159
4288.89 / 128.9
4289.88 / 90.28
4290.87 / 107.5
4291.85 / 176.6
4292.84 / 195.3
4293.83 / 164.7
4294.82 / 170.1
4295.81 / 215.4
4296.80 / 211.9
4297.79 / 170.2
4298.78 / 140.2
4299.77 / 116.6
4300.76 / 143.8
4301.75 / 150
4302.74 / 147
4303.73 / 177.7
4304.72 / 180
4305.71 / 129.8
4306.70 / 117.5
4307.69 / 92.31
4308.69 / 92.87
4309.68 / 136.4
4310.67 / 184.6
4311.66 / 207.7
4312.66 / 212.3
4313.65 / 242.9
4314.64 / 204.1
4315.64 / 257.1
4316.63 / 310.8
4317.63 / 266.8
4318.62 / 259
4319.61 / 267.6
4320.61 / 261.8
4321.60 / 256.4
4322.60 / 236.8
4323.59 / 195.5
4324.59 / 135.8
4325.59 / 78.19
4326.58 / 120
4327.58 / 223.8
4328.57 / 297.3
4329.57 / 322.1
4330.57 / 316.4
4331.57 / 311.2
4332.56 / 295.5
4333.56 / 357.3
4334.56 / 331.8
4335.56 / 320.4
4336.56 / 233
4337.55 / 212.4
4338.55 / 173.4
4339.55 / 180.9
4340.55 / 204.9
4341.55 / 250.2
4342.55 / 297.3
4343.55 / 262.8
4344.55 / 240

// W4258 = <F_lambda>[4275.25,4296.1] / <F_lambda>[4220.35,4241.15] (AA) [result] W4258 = 1.4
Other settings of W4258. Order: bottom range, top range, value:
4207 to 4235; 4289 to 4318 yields 1.15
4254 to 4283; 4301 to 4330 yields 1.14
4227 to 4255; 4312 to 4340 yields 1.56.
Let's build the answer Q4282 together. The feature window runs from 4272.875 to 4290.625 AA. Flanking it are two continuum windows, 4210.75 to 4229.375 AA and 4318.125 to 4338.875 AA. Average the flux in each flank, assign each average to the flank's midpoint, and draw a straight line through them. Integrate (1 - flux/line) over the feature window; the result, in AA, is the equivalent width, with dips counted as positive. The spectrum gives 2.8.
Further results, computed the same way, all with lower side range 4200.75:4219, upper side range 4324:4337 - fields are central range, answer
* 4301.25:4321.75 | 4.11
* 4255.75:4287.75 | 5.84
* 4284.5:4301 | 4.90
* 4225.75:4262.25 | 9.13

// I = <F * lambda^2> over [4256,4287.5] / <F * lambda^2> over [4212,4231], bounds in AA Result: 1.36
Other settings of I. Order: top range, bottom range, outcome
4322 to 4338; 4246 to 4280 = 1.53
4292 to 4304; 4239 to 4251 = 0.88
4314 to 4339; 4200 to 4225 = 1.51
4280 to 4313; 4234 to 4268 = 0.92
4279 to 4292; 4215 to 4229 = 1.42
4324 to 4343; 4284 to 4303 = 1.52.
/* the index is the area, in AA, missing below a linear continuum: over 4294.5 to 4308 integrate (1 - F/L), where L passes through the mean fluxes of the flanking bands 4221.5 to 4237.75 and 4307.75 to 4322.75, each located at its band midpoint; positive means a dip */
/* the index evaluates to 3.2 AA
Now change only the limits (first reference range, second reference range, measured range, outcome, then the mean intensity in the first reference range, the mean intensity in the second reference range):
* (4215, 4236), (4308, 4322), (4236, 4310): 2.7 AA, 130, 224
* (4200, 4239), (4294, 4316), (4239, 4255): -1.8 AA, 154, 168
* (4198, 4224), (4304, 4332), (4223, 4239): 5.9 AA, 175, 211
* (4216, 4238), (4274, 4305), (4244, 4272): -4.8 AA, 132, 171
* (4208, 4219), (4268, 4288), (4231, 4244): 0.5 AA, 190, 169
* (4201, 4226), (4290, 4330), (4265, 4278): 1.6 AA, 171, 188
